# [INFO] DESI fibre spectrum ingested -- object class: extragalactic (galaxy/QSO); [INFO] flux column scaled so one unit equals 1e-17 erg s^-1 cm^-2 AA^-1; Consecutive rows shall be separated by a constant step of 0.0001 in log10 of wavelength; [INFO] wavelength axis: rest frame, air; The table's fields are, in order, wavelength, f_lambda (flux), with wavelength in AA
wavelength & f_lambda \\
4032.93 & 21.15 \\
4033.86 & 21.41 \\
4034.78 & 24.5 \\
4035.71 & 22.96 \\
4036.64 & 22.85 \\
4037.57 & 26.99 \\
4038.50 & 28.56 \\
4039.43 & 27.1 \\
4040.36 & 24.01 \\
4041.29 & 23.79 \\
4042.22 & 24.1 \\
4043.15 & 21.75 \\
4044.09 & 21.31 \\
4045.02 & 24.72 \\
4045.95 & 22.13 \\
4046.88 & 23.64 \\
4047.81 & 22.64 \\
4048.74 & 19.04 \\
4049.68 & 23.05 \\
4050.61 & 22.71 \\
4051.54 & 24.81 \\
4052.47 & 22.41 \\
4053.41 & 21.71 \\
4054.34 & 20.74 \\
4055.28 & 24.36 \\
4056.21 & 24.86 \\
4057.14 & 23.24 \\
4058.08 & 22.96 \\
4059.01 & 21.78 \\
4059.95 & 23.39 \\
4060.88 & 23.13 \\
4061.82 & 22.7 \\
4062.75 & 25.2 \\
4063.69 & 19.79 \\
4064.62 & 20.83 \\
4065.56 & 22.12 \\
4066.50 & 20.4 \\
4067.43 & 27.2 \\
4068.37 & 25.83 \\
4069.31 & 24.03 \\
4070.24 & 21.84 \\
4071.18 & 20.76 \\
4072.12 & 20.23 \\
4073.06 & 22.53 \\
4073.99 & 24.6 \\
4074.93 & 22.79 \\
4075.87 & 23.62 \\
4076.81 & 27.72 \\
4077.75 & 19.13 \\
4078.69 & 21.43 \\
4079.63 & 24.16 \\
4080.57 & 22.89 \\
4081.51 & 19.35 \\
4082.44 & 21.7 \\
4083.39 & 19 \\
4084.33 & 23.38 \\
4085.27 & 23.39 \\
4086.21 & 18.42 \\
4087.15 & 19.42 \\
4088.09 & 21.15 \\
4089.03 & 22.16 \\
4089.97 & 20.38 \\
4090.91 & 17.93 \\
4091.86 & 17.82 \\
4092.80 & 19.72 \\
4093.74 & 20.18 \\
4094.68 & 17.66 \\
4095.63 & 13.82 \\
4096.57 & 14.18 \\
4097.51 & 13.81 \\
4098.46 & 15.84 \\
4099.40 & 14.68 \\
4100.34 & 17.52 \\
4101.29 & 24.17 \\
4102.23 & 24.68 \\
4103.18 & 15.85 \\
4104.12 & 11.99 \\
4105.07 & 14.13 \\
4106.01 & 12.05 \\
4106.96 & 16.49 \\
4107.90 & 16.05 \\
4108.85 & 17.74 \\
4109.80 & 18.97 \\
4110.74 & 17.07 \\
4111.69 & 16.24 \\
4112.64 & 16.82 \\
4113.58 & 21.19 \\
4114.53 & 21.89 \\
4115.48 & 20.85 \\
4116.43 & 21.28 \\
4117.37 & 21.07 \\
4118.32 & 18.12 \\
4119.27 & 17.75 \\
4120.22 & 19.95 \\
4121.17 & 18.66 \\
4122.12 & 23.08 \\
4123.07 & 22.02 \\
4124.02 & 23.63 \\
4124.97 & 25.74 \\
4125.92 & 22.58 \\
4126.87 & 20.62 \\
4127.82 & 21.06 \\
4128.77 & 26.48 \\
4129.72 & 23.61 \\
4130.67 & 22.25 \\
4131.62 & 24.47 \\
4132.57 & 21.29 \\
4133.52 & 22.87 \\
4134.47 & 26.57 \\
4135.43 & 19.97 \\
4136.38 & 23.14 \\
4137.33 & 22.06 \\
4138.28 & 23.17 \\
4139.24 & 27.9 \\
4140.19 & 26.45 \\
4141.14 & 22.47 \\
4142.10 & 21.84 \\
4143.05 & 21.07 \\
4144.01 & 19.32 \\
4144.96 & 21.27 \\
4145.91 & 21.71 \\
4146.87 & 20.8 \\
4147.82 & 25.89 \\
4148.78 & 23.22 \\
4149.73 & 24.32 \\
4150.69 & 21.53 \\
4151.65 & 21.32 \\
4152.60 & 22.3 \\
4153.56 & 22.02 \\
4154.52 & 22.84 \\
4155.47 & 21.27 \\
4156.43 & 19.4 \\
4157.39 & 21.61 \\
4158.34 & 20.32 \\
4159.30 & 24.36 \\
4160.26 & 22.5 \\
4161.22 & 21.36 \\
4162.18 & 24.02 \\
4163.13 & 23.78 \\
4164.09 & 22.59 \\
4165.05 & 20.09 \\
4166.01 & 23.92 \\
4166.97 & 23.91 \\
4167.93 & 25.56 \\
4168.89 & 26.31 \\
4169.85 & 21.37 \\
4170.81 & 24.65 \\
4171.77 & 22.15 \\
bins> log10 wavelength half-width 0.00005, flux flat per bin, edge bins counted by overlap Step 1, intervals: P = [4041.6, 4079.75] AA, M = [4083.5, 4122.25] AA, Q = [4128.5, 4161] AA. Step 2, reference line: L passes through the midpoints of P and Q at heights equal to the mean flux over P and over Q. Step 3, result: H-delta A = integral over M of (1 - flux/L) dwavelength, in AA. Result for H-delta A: 7.3 AA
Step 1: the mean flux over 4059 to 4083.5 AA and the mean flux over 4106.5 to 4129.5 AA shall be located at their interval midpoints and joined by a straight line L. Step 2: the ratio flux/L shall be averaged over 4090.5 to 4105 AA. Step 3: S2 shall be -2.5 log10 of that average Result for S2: 0.23 mag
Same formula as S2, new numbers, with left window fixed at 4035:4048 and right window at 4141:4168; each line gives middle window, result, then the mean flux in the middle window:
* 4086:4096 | 0.218 mag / 19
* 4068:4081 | 0.028 mag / 22.9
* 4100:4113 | 0.322 mag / 17.1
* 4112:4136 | 0.049 mag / 21.7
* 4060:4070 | 0.026 mag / 23.1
